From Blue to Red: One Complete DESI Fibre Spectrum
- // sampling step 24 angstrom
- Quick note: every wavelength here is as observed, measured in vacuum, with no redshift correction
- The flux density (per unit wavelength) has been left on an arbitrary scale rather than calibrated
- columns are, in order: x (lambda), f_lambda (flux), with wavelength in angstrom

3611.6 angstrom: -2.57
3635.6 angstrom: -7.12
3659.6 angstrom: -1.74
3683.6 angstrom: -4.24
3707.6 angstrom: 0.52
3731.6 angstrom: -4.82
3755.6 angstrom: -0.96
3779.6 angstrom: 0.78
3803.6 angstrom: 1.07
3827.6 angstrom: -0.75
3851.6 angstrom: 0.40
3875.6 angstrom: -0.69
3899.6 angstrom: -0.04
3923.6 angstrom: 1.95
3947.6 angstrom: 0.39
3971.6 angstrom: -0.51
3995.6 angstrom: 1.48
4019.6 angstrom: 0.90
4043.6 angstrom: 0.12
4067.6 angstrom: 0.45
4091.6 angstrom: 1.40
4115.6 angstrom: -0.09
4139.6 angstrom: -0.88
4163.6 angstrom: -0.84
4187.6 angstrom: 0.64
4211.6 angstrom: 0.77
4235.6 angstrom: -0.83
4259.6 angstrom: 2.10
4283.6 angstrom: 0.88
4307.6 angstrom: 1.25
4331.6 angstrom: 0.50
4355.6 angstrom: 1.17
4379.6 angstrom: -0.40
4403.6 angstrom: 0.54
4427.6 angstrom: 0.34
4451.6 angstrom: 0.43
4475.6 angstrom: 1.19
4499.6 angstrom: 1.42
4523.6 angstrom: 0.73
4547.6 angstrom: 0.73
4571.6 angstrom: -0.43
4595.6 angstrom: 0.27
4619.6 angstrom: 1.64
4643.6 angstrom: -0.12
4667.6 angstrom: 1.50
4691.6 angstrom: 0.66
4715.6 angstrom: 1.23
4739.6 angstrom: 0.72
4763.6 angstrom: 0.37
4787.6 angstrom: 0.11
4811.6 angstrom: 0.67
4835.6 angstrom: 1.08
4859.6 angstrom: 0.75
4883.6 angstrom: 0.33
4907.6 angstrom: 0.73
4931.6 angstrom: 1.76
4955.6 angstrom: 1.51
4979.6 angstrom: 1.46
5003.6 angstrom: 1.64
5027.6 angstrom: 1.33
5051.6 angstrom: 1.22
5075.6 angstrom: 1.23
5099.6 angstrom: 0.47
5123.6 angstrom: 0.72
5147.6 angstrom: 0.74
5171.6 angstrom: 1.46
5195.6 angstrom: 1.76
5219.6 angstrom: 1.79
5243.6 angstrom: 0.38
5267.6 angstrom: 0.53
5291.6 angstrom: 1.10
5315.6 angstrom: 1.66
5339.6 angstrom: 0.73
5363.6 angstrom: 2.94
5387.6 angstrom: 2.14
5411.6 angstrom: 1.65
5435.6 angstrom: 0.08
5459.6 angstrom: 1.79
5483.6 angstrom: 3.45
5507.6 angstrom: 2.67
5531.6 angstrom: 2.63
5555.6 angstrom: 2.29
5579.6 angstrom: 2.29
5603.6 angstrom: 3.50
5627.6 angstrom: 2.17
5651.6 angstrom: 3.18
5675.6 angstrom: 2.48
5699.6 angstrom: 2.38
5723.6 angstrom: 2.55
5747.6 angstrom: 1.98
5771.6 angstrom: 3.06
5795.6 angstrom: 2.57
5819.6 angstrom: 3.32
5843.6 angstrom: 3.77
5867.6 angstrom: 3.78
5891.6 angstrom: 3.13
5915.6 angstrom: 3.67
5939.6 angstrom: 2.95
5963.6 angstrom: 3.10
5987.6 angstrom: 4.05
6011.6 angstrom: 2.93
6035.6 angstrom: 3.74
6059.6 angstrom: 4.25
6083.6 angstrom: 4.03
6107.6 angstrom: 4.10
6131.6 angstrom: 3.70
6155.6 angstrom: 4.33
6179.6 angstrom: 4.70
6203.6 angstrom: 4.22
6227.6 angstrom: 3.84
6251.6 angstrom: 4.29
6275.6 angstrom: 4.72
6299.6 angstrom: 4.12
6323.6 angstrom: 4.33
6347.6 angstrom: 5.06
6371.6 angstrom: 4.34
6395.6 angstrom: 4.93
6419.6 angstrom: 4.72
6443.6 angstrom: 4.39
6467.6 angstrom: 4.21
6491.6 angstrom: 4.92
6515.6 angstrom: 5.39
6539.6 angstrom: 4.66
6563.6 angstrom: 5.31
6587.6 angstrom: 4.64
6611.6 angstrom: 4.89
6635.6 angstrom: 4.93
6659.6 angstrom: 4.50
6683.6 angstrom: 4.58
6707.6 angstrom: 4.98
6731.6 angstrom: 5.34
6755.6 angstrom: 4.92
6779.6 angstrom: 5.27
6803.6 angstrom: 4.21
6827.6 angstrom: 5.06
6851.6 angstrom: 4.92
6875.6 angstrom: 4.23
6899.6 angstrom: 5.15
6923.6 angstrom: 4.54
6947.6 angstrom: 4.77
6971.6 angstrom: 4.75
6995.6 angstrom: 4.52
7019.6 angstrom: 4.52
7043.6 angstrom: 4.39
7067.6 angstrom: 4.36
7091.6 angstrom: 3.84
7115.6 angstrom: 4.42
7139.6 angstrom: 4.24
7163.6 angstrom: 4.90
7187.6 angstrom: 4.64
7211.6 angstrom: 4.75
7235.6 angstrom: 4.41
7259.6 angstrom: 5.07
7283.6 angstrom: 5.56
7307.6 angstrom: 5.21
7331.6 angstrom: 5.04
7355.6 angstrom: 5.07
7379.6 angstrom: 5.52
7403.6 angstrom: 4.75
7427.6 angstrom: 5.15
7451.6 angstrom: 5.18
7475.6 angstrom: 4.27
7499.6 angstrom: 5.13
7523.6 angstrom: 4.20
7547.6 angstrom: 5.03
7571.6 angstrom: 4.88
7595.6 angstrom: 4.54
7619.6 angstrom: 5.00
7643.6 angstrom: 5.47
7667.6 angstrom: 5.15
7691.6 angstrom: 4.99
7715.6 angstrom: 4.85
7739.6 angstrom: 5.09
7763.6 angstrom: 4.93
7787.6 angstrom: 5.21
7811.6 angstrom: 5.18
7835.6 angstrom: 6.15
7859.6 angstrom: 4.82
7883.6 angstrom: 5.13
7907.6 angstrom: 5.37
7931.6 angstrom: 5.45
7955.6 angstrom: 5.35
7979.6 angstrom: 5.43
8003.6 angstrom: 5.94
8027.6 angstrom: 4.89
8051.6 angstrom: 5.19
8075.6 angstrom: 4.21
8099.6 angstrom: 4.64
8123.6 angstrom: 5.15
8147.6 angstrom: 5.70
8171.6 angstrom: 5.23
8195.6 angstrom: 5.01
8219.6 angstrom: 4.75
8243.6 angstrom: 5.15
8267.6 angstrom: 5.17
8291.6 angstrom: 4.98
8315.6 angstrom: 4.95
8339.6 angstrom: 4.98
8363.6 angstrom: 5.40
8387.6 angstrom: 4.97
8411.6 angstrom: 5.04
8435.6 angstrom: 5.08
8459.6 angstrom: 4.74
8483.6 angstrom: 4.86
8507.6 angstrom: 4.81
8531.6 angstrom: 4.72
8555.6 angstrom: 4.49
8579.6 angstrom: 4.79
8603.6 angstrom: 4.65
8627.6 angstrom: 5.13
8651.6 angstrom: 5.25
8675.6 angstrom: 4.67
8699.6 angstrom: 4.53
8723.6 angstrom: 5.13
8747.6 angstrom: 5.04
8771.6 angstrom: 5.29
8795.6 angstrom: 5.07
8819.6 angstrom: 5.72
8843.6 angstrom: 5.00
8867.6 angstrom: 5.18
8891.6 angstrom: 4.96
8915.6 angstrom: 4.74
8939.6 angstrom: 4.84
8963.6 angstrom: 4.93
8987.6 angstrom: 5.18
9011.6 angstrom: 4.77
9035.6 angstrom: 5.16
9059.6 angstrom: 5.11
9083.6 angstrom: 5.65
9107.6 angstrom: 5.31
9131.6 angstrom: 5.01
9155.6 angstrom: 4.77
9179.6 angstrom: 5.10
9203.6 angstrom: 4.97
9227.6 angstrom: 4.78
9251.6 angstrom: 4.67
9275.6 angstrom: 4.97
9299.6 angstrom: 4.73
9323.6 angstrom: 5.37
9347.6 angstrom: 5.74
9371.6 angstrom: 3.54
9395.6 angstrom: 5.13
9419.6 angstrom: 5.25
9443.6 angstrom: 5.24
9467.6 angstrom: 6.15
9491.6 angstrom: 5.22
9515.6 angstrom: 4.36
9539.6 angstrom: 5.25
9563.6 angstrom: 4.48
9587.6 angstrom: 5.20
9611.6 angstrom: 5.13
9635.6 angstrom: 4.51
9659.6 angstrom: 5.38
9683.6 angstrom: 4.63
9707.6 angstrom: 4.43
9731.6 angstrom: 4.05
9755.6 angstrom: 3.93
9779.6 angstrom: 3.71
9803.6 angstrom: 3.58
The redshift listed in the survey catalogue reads 0.37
